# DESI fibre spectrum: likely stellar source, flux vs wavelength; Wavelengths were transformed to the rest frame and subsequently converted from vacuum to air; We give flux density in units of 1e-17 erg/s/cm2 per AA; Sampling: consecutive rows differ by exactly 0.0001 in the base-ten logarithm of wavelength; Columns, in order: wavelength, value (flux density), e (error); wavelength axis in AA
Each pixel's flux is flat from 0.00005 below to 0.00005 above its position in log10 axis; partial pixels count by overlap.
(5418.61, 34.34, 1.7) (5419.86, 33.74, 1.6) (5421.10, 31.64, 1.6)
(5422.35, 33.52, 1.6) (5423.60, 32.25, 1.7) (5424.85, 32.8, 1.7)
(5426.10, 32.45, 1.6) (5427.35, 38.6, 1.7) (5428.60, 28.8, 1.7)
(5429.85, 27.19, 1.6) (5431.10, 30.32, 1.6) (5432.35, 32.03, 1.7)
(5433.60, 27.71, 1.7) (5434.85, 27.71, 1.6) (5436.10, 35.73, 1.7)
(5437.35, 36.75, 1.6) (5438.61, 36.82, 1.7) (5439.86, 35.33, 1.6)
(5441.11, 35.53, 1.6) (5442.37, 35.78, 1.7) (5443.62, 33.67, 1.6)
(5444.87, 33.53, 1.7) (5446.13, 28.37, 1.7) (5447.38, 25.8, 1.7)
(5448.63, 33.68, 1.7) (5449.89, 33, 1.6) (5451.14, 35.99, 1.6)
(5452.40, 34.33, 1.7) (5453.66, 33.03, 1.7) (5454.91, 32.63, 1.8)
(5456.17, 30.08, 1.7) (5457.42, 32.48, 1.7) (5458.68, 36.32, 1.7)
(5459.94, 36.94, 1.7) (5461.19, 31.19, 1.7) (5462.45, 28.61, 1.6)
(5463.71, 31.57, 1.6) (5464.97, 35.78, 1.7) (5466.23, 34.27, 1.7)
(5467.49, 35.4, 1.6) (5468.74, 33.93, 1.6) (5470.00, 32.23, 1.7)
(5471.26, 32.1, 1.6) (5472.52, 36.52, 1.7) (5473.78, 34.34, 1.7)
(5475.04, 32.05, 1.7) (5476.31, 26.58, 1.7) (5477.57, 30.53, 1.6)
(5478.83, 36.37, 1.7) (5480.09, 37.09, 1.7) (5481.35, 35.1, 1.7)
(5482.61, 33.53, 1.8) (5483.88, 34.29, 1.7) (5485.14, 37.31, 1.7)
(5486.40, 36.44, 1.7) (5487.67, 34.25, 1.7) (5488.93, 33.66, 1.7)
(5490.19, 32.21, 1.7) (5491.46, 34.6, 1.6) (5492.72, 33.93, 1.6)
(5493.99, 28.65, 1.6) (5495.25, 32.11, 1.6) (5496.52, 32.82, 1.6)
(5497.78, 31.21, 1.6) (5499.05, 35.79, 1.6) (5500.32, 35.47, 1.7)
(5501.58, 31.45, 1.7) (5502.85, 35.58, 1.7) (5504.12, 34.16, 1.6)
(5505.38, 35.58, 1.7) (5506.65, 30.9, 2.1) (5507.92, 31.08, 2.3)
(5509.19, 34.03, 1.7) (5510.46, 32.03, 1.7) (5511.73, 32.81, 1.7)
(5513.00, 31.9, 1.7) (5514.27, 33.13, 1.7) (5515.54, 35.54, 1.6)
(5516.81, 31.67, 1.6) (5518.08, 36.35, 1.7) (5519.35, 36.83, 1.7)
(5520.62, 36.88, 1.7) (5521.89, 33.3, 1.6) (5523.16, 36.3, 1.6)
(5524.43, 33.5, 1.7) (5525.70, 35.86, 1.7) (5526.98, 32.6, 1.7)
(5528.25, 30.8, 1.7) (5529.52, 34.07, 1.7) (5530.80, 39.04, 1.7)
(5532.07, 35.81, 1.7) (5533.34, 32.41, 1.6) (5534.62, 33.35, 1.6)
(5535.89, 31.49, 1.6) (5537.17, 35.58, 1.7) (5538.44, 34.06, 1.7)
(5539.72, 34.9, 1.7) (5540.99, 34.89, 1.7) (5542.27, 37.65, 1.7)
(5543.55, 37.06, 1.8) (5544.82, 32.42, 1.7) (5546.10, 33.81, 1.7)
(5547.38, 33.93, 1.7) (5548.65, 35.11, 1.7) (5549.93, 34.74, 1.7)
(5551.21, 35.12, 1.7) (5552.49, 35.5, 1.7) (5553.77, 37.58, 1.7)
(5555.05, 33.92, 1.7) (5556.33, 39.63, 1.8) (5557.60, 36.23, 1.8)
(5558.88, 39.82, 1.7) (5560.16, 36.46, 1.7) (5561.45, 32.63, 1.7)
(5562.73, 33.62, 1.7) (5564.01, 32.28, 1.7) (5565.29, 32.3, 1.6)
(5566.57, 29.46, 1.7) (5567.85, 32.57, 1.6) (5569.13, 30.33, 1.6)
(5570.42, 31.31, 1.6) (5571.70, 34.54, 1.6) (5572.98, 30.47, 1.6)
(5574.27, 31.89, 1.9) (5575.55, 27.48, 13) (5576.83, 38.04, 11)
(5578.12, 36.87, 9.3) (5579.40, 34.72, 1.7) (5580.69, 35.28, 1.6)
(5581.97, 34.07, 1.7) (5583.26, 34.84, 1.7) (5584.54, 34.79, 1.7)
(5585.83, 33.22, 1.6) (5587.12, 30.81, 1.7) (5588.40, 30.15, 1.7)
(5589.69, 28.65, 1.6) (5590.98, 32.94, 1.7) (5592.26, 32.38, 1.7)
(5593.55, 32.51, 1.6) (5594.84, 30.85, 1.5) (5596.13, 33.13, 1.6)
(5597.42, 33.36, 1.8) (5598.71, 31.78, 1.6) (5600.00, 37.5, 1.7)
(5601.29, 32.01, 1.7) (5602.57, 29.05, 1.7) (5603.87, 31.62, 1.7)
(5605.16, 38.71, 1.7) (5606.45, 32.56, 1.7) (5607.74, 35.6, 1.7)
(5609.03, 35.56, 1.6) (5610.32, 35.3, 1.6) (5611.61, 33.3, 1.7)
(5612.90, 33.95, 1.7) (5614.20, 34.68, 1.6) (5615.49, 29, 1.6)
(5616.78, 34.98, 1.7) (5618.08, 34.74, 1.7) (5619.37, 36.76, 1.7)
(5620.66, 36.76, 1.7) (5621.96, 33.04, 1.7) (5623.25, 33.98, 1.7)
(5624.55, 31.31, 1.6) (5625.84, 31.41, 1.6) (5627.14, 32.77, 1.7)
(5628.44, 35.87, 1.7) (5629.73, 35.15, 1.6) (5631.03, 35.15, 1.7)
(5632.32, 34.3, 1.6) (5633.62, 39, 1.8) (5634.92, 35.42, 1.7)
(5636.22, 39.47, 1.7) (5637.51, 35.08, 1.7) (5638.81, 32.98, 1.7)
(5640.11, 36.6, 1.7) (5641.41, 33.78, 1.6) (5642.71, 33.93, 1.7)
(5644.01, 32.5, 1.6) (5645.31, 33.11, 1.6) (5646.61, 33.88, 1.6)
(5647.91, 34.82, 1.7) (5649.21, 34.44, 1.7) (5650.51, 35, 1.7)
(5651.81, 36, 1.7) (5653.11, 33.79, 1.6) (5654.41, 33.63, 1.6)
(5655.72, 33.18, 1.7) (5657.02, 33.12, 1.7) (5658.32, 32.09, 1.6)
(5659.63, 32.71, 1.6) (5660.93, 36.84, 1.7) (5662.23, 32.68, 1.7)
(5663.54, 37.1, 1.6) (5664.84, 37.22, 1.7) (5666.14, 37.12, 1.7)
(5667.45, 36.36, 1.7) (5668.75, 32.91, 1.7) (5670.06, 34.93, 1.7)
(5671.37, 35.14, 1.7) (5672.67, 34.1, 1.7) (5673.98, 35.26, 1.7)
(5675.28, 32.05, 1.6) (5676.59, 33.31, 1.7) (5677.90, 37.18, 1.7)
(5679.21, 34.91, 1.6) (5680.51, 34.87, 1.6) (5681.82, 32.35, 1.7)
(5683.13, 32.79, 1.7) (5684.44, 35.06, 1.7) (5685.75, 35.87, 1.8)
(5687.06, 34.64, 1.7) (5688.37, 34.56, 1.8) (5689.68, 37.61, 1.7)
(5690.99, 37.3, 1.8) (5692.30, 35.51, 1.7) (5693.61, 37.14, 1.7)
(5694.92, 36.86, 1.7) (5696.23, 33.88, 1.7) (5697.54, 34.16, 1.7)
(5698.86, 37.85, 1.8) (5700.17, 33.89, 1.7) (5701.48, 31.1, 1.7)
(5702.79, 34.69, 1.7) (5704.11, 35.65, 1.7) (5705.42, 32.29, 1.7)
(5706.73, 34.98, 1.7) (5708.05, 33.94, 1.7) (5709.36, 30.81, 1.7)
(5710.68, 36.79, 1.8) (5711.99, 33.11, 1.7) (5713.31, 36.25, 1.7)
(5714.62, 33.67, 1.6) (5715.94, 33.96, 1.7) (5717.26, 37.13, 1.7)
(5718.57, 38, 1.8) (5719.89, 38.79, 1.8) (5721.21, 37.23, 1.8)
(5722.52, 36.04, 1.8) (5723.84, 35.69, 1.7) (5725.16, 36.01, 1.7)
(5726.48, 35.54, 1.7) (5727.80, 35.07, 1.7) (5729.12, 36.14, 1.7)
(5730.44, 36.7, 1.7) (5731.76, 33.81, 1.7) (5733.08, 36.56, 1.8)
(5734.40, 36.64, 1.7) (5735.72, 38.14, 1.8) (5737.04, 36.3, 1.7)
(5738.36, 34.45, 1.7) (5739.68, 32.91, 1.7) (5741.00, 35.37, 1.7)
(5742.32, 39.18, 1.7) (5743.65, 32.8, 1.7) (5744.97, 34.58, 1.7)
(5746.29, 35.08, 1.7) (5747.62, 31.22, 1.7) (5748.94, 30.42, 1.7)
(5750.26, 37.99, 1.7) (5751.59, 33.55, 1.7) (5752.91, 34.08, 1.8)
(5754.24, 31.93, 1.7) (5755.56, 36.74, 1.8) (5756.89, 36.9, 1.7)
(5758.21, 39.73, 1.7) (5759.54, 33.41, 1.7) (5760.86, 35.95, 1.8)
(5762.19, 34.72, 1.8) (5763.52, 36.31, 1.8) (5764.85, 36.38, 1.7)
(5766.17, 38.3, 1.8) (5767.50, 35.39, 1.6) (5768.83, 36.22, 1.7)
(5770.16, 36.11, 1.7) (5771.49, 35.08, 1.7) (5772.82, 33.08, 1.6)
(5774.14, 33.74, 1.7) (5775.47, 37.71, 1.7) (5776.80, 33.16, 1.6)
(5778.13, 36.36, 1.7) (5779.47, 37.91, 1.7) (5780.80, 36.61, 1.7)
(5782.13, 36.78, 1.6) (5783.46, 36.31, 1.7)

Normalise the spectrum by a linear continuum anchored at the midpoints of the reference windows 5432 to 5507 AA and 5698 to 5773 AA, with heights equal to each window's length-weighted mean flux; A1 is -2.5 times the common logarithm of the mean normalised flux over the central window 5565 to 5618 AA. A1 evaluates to 0.04 mag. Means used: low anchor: 33.4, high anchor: 35.3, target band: 33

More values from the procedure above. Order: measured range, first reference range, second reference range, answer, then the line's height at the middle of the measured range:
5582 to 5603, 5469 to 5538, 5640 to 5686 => 0.05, 34.1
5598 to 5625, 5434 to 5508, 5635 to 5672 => 0.01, 34.4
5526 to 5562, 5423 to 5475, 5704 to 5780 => -0.04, 33.7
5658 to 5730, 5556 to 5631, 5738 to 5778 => -0.02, 34.5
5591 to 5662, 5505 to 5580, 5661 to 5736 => 0.02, 34.7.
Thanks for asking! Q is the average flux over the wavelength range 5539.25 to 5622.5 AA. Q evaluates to 33.9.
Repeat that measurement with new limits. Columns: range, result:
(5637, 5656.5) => 34.2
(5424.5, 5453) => 32.7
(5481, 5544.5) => 34.1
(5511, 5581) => 34.3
